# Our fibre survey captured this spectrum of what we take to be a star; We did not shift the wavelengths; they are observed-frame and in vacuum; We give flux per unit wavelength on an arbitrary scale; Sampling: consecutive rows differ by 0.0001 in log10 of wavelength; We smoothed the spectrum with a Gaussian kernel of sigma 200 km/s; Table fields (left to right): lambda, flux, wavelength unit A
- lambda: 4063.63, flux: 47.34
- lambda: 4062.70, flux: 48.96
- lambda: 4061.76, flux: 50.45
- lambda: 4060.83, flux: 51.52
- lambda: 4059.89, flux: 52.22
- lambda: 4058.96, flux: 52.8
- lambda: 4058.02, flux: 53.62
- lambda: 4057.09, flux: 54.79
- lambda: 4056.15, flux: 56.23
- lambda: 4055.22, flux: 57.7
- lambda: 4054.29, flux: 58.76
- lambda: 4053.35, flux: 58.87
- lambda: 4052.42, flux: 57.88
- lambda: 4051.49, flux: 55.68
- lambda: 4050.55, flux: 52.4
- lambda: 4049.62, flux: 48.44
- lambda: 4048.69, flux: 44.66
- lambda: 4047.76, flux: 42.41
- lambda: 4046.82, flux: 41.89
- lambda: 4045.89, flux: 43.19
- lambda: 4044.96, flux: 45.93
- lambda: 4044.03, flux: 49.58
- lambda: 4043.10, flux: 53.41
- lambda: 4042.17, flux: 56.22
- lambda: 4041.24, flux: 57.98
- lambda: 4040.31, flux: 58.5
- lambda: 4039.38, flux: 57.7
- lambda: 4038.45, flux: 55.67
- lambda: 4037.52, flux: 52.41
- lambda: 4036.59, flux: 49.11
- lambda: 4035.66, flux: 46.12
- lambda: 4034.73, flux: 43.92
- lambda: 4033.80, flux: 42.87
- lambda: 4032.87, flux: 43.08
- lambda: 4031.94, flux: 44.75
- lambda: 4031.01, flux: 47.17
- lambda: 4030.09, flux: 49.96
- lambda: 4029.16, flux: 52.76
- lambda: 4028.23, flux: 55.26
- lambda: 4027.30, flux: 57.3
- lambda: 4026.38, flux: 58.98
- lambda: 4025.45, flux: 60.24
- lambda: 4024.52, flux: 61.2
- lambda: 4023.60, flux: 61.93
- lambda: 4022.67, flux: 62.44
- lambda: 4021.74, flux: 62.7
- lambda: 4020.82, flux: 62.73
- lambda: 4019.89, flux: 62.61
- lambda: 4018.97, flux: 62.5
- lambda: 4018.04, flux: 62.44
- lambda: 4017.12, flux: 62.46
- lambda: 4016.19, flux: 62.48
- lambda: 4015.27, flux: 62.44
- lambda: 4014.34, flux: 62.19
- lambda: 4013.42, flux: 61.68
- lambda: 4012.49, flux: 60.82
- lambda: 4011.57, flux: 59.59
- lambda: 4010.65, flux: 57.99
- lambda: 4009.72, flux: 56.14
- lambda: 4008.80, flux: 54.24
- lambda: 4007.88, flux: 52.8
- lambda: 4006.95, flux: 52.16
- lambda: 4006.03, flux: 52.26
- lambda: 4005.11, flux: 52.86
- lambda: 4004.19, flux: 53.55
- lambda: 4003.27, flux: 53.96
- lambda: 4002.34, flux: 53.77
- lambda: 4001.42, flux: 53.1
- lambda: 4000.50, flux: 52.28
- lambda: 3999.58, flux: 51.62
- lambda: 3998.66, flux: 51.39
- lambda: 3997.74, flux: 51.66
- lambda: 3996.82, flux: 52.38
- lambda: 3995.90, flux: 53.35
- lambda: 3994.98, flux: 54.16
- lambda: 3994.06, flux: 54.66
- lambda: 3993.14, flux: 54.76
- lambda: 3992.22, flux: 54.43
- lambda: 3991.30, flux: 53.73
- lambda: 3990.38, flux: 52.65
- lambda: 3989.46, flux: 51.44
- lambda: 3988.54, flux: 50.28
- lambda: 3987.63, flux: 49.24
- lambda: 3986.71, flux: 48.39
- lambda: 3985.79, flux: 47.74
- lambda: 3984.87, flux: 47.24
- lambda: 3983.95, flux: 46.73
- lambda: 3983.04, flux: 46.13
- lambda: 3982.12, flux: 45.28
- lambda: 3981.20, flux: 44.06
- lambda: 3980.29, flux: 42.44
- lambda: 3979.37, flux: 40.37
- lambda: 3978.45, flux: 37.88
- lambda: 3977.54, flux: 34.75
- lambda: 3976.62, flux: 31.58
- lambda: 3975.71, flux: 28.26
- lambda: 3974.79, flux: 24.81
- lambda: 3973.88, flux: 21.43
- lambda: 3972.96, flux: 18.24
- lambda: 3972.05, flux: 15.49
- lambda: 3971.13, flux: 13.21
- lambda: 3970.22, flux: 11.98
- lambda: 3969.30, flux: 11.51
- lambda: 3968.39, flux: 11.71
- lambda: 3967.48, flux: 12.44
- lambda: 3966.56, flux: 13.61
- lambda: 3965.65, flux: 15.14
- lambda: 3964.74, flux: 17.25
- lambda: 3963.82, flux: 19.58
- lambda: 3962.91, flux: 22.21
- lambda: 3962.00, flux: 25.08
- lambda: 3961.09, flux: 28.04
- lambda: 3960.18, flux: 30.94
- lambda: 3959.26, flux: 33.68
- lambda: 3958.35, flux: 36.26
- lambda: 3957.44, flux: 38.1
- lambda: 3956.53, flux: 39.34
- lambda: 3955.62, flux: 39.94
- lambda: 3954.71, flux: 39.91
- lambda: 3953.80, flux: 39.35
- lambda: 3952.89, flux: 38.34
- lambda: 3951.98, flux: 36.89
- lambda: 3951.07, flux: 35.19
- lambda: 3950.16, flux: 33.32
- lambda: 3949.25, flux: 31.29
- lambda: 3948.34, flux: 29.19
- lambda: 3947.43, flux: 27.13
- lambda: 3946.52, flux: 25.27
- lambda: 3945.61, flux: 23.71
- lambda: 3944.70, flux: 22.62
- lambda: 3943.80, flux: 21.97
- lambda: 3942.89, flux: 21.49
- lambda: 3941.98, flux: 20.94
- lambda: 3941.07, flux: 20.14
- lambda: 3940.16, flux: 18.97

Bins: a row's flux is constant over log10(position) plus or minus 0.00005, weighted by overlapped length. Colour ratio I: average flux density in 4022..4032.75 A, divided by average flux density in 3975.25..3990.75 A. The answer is 1.3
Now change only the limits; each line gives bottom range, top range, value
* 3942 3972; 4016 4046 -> 2.09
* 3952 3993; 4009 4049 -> 1.63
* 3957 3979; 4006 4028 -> 2.59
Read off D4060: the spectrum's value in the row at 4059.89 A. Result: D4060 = 52.22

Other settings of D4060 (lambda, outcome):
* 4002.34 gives 53.77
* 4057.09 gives 54.79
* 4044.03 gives 49.58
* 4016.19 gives 62.48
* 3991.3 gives 53.73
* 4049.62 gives 48.44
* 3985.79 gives 47.74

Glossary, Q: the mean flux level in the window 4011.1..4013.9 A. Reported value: 60.8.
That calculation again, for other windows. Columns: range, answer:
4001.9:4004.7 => 53.7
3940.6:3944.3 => 21.1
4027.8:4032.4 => 50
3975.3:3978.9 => 33.2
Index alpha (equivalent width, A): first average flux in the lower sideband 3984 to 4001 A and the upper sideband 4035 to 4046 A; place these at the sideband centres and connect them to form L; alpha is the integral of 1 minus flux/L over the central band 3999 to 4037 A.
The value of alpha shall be -2.6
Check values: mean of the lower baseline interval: 51.6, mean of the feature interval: 55.6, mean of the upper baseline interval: 52.3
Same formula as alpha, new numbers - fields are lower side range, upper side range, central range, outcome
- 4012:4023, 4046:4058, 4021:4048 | 2.35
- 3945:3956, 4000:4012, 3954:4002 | 7.90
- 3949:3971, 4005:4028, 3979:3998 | -2.64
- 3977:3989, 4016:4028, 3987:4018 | -1.22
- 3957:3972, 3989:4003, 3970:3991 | 0.63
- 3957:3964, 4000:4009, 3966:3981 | 5.62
